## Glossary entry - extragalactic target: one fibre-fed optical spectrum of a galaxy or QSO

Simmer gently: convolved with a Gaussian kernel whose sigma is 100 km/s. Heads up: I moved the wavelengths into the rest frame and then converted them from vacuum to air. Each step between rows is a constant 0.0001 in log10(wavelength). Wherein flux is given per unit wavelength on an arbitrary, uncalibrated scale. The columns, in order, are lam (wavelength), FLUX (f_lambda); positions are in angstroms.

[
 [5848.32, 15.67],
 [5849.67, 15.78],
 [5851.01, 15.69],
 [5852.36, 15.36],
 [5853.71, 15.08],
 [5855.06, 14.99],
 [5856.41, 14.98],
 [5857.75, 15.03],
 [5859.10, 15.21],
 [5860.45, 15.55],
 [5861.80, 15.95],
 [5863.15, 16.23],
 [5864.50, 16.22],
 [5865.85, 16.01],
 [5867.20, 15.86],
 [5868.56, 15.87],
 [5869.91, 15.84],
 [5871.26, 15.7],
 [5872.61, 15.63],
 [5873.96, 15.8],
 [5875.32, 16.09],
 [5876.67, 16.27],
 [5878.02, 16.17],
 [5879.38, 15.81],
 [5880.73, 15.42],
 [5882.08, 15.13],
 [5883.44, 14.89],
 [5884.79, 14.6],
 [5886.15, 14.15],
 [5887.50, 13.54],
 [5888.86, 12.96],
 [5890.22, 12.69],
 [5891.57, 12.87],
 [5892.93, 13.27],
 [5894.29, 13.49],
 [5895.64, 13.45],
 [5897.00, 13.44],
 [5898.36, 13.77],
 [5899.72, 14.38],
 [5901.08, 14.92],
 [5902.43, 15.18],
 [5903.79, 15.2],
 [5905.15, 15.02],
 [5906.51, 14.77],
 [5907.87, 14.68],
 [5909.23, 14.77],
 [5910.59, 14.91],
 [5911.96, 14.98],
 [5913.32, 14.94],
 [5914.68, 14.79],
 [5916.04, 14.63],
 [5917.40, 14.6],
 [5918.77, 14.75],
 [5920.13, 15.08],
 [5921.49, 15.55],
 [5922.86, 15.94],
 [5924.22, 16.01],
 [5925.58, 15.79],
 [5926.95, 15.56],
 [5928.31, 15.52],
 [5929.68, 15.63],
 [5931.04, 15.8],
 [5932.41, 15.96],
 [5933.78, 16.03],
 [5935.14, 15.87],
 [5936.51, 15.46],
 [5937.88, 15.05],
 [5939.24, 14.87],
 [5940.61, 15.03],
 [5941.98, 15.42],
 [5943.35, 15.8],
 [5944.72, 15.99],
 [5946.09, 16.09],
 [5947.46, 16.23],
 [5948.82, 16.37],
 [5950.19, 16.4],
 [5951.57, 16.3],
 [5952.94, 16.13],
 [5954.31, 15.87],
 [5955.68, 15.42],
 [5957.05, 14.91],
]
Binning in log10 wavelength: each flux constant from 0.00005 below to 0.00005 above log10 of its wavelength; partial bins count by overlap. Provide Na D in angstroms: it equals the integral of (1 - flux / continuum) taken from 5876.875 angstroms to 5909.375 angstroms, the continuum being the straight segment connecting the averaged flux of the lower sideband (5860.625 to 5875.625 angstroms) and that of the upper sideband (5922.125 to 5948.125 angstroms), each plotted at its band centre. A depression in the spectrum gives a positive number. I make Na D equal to 3.0 angstroms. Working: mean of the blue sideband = 15.9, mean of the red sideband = 15.7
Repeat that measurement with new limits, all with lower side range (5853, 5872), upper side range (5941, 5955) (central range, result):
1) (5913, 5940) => 0.90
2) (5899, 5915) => 0.96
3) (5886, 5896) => 1.59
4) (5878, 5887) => 0.37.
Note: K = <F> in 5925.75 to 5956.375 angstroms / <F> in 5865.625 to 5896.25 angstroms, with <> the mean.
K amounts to 1.06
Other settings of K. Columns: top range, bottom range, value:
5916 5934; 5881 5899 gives 1.13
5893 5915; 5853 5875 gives 0.93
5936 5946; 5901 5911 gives 1.03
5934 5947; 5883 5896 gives 1.14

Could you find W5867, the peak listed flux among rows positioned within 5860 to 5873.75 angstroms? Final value 16.23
